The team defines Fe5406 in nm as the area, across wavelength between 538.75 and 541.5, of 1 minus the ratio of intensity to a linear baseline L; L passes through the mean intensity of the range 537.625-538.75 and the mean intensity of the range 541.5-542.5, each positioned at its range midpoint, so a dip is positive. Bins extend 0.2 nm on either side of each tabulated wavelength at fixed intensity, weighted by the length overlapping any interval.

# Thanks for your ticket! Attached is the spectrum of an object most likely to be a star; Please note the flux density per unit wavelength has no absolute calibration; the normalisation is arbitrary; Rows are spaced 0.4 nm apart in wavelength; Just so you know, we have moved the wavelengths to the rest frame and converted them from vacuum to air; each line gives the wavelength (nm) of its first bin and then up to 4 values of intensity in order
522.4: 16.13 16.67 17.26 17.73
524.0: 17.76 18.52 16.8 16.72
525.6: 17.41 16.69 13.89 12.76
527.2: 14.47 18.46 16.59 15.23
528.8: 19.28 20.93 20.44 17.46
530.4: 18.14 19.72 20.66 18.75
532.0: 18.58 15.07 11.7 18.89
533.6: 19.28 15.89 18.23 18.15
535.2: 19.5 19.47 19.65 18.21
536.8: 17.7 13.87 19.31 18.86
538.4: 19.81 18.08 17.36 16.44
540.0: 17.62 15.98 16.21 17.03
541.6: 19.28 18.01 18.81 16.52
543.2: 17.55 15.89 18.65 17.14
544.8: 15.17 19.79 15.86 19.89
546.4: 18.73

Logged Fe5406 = 0.28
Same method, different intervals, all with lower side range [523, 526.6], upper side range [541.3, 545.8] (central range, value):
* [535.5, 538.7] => -0.184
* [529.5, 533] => -0.124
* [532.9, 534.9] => -0.062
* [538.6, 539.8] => 0.006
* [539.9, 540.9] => 0.050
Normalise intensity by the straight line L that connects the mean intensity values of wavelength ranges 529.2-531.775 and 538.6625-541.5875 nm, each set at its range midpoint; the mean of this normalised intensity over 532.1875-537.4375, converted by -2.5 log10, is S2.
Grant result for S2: 0.06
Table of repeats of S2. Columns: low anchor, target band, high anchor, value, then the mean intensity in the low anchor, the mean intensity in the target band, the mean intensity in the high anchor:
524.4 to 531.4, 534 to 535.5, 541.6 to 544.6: -0.05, 17.4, 18.3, 17.6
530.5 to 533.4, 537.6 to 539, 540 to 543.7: -0.09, 17.6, 19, 17.3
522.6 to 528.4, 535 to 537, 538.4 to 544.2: -0.11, 16.5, 18.9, 17.5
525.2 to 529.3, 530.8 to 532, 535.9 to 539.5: -0.15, 16.5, 19.5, 18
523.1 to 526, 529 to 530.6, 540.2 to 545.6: -0.11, 17.4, 19.2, 17.3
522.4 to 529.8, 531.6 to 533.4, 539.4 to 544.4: 0.05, 17.1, 16.4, 17.3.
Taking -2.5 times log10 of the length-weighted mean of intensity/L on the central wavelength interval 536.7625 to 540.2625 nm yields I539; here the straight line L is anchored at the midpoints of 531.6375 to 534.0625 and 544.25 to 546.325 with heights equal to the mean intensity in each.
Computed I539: -0.030 mag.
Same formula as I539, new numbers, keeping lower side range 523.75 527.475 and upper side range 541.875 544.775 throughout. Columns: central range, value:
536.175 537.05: -0.05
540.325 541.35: 0.05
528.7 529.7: -0.23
